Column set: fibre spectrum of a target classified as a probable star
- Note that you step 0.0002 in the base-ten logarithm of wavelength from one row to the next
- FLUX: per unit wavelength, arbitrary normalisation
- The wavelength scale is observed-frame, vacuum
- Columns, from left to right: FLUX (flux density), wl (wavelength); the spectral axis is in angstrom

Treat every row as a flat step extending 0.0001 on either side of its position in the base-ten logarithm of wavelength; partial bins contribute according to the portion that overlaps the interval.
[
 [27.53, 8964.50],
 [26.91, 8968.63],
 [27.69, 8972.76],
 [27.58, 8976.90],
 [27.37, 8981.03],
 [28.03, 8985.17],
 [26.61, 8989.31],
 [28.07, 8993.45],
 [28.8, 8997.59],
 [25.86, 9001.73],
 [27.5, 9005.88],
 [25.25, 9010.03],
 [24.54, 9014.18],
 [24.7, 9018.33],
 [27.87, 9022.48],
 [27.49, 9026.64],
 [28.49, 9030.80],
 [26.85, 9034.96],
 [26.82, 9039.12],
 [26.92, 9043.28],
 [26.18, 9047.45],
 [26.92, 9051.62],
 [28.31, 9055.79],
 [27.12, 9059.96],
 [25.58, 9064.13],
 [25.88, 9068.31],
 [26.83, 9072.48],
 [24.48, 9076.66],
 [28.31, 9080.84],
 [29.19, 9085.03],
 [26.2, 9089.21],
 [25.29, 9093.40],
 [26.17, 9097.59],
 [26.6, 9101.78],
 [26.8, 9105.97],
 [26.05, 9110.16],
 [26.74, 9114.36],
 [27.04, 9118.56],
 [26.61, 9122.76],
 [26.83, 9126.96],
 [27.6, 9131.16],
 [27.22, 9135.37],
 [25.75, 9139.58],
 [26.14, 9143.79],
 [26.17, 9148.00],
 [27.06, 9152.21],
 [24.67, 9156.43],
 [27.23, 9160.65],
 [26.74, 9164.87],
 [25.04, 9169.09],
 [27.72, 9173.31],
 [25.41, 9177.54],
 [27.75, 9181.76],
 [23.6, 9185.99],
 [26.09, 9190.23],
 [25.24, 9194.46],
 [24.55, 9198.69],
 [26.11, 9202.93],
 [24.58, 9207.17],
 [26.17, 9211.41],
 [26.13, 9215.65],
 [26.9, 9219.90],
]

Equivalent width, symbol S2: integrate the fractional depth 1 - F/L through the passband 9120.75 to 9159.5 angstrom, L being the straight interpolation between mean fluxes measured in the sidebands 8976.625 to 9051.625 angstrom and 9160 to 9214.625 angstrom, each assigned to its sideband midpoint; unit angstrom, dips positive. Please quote -0.5 angstrom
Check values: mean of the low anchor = 26.9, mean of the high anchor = 25.8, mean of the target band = 26.5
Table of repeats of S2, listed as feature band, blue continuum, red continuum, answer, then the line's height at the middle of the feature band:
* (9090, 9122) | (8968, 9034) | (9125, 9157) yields 0.31 angstrom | 26.6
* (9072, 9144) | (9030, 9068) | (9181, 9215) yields -0.92 angstrom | 26.3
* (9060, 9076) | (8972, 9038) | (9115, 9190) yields 0.40 angstrom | 26.8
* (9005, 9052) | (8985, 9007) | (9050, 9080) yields 0.70 angstrom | 27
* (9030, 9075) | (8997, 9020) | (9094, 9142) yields -1.04 angstrom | 26.2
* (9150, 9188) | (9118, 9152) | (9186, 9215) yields -0.22 angstrom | 26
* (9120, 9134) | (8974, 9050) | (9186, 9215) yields -0.57 angstrom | 26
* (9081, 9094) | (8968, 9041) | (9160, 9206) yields -0.39 angstrom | 26.5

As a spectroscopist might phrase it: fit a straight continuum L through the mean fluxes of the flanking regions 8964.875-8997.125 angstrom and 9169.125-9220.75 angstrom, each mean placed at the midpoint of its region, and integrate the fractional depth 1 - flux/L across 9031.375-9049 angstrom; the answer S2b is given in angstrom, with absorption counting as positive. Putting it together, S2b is 0.13 angstrom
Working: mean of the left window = 27.5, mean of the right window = 25.8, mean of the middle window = 26.9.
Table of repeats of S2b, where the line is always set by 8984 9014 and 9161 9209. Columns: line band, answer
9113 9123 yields -0.2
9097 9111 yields -0.1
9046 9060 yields -0.3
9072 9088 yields -0.4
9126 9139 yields -0.5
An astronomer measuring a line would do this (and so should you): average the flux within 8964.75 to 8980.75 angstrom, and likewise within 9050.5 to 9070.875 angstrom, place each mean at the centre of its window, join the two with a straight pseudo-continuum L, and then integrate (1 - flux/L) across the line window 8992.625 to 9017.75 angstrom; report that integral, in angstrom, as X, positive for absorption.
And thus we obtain 0.64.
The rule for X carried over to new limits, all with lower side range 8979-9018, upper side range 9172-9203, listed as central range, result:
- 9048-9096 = -0.6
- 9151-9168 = -0.3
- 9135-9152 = -0.2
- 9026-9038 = -0.4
